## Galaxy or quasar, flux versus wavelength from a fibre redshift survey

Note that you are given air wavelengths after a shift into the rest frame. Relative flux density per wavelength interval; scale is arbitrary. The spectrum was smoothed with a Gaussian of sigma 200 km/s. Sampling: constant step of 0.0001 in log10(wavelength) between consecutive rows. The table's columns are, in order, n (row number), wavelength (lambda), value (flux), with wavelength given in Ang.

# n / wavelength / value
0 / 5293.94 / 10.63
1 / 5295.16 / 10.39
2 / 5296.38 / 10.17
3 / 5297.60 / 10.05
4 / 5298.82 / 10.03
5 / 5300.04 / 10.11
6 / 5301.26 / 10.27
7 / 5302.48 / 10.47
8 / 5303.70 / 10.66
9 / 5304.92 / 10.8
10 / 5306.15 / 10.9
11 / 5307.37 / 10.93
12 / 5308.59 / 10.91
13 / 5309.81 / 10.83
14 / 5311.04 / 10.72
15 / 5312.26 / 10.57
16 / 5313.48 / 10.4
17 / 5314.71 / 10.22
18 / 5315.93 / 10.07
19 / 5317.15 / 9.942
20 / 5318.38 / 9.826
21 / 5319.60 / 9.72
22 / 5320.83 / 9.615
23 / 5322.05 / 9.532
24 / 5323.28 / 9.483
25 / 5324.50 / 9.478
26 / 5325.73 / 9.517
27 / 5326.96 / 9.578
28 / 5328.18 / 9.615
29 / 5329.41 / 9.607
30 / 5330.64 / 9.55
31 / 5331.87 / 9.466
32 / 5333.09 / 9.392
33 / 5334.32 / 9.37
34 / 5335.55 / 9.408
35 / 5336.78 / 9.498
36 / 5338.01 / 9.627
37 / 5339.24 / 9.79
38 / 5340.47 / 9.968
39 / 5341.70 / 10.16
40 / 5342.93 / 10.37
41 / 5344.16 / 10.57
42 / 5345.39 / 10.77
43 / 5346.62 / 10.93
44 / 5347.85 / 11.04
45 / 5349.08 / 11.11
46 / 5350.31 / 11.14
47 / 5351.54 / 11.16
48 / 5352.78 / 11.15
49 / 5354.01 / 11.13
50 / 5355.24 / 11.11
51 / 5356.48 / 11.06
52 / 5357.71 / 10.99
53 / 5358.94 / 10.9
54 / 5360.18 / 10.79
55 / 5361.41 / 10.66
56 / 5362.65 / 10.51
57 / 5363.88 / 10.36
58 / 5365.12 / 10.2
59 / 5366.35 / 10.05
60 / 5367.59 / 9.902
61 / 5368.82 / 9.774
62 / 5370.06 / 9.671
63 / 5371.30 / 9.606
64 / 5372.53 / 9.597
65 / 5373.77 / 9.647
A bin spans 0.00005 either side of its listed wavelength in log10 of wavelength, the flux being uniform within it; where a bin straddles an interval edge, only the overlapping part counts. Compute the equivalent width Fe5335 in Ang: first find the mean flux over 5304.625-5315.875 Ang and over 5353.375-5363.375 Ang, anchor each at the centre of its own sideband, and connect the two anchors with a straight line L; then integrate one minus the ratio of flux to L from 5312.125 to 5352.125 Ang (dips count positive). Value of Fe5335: 2.82 Ang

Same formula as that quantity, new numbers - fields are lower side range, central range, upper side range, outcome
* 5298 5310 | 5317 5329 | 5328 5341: 0.4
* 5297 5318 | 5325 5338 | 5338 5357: 1.4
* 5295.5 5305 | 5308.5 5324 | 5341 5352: 0.5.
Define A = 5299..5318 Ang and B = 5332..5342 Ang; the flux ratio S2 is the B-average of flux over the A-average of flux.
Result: 0.92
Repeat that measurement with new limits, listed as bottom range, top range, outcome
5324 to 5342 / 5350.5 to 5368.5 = 1.12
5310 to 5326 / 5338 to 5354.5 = 1.07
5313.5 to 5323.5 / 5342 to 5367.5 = 1.09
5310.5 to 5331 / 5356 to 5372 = 1.05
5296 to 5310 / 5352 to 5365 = 1.03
